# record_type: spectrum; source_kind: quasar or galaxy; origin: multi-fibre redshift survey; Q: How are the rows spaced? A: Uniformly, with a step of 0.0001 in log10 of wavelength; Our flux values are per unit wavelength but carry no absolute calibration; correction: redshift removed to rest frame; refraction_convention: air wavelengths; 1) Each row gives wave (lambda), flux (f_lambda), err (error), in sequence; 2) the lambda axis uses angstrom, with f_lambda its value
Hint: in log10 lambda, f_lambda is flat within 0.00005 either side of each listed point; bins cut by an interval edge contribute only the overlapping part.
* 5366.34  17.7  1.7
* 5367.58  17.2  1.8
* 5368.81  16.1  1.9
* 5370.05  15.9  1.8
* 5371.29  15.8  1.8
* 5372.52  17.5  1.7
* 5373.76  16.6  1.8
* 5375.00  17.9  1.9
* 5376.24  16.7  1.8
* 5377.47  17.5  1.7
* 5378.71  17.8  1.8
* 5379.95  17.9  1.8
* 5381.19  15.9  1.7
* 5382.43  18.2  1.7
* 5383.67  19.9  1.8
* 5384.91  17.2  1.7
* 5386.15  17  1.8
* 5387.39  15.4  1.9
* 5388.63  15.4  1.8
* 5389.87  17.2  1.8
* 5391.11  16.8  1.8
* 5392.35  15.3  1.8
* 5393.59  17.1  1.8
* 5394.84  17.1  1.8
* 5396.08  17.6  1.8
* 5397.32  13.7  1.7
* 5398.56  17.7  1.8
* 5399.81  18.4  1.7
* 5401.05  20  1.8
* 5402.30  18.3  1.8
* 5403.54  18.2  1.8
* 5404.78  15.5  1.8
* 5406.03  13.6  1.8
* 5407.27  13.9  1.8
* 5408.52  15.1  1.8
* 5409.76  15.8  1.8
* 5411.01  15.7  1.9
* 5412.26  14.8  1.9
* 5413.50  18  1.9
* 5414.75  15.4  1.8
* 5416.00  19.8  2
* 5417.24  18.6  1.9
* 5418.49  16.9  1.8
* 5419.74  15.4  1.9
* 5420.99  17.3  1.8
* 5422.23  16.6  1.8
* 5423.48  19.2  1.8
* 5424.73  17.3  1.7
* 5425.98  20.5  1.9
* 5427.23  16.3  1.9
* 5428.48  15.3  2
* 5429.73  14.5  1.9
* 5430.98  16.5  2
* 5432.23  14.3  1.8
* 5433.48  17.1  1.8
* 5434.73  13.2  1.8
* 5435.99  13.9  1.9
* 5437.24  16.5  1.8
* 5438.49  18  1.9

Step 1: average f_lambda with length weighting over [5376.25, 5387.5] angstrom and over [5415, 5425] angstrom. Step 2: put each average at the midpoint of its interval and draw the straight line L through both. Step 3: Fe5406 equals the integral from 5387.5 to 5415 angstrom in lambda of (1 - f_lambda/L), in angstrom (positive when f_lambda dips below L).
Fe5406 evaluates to 1.8 angstrom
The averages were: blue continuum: 17.5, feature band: 16.4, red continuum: 17.6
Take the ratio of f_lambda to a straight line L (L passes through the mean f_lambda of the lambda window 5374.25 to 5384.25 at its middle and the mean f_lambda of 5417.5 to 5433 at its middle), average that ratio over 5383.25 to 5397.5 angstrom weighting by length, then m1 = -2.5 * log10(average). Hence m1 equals 0.05 mag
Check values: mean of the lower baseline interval 17.7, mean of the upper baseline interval 16.7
